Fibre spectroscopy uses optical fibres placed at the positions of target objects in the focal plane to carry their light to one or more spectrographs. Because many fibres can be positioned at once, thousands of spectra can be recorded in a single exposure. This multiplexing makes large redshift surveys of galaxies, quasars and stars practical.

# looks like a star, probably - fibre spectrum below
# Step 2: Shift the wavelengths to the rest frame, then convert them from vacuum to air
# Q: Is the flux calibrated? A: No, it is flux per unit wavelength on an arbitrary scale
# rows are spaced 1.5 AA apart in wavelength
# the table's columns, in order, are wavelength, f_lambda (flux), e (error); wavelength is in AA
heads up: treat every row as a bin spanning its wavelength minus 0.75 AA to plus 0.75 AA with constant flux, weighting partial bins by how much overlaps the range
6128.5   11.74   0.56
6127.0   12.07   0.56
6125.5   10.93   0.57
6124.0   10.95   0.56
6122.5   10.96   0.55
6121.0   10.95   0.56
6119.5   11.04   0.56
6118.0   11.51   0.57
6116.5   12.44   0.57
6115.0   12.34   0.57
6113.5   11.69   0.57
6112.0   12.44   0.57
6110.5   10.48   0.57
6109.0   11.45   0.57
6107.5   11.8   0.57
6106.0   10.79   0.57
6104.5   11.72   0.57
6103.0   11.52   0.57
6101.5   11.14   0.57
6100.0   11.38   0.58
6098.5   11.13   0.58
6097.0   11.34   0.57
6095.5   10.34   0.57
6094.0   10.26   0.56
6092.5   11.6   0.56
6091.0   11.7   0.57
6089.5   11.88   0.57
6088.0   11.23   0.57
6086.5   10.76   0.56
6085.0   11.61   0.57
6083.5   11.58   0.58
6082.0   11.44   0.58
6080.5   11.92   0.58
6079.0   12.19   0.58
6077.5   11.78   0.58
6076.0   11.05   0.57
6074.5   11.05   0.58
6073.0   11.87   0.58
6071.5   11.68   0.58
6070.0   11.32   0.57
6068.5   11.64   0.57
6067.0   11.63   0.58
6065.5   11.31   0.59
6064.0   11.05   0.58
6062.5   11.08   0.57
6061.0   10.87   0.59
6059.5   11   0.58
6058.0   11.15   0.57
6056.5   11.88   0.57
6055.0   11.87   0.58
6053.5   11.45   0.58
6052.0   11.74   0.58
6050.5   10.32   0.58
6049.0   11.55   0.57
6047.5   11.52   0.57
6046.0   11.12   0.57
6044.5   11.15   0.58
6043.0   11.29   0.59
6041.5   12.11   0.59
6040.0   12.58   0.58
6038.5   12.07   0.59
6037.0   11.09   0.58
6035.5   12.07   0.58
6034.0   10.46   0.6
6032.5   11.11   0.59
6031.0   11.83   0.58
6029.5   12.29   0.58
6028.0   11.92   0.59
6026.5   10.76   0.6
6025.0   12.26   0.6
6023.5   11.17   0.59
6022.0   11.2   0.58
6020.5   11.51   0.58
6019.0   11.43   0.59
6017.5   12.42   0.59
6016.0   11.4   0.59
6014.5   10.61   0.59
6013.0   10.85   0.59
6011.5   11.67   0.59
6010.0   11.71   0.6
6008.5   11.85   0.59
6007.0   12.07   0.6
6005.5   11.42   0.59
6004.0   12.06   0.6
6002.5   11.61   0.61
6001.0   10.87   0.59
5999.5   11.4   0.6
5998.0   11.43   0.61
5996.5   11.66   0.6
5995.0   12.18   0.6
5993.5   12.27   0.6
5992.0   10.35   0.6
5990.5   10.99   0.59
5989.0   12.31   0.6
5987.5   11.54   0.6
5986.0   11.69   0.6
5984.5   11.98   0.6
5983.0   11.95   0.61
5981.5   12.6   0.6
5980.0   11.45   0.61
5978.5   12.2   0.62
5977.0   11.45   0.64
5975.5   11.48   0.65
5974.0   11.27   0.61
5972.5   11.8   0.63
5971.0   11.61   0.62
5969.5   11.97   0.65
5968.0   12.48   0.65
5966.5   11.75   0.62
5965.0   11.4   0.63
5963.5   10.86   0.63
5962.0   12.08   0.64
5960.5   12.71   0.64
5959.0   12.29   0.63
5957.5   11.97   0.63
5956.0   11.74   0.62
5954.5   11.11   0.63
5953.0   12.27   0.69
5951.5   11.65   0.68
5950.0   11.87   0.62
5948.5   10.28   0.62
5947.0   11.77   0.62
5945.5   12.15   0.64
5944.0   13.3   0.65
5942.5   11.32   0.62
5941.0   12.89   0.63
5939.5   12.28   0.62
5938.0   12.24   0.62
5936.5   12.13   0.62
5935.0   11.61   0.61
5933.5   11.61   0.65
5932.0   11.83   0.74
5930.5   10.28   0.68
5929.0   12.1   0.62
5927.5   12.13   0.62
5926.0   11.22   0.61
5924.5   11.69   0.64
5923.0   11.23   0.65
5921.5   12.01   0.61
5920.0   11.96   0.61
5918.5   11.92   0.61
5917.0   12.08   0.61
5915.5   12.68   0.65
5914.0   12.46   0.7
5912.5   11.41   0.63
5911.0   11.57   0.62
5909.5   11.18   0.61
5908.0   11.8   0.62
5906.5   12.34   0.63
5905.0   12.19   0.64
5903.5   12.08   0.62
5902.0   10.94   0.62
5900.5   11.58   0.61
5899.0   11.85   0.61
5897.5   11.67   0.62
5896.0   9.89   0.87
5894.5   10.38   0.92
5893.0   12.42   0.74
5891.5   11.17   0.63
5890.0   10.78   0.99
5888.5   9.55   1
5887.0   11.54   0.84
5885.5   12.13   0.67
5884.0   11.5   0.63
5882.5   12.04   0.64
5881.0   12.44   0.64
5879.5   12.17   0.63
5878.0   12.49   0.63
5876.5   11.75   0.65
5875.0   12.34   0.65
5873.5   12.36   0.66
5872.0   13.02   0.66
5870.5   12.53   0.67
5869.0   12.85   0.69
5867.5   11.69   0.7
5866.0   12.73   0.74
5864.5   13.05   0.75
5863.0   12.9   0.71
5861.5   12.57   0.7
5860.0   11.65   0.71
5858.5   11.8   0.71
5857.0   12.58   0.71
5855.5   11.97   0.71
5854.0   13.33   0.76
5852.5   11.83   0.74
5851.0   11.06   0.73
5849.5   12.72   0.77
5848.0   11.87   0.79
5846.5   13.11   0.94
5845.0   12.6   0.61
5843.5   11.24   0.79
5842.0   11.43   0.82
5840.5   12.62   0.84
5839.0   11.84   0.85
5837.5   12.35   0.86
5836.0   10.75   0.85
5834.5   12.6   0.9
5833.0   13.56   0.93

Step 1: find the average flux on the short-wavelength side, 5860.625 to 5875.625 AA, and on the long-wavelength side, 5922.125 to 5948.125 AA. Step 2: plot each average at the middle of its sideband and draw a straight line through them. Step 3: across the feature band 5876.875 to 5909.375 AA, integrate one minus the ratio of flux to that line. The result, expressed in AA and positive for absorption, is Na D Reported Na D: 1.99 AA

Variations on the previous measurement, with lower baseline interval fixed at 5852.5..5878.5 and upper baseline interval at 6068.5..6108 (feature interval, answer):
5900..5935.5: 1.3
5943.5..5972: 0.4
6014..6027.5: 0.3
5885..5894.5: 0.9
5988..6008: 0.4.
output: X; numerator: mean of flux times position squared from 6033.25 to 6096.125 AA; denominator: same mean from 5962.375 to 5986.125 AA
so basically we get 1.0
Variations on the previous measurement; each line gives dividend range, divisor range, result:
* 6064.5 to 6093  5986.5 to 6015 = 1.03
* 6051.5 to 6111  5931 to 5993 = 1.00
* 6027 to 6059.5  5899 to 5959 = 1.01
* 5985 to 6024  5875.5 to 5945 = 1.01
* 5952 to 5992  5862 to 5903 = 1.02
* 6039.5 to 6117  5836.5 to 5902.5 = 1.03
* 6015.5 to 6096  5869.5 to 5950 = 1.02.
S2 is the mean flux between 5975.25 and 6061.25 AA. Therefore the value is 11.6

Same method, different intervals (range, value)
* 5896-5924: 11.8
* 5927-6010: 11.8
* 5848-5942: 11.9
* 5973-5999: 11.7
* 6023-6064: 11.5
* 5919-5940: 11.7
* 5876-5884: 12.1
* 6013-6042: 11.6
